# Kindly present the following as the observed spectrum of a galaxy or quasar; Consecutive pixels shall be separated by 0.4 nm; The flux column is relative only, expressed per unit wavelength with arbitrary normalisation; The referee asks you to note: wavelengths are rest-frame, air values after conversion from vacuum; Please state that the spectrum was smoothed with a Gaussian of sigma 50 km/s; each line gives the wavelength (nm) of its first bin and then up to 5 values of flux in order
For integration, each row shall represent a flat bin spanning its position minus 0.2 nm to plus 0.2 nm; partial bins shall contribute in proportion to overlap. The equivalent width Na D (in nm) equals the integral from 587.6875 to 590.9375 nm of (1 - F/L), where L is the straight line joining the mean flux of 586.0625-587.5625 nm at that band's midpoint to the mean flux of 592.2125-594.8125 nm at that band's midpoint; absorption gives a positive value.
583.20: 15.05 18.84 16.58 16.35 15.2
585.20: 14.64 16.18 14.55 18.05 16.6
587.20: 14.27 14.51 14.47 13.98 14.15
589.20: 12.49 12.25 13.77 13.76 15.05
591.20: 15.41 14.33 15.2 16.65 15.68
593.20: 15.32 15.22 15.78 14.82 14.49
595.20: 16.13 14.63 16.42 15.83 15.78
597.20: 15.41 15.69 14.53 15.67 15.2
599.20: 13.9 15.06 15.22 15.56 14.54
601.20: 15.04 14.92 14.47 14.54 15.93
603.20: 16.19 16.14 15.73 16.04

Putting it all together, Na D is 0.419 nm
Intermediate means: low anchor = 16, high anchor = 15.5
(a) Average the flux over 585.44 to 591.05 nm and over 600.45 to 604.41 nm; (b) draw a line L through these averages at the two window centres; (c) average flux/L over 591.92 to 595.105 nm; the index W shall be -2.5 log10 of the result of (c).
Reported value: -0.04 mag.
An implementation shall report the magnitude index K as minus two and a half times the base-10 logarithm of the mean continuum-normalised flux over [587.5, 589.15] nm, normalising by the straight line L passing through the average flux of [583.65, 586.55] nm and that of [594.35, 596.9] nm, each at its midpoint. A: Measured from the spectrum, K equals 0.128 mag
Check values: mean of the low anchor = 16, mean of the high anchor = 15.5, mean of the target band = 14.1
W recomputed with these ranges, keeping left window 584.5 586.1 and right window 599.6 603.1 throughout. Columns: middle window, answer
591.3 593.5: -0.02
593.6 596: -0.01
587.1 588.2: 0.06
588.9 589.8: 0.21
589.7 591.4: 0.06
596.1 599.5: -0.01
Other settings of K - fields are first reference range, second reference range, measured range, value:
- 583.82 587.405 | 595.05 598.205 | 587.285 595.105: 0.08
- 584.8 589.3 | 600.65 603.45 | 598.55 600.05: 0.02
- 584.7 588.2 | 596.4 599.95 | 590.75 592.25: 0.02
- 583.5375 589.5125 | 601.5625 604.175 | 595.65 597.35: -0.03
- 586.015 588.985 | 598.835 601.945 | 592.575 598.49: -0.03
